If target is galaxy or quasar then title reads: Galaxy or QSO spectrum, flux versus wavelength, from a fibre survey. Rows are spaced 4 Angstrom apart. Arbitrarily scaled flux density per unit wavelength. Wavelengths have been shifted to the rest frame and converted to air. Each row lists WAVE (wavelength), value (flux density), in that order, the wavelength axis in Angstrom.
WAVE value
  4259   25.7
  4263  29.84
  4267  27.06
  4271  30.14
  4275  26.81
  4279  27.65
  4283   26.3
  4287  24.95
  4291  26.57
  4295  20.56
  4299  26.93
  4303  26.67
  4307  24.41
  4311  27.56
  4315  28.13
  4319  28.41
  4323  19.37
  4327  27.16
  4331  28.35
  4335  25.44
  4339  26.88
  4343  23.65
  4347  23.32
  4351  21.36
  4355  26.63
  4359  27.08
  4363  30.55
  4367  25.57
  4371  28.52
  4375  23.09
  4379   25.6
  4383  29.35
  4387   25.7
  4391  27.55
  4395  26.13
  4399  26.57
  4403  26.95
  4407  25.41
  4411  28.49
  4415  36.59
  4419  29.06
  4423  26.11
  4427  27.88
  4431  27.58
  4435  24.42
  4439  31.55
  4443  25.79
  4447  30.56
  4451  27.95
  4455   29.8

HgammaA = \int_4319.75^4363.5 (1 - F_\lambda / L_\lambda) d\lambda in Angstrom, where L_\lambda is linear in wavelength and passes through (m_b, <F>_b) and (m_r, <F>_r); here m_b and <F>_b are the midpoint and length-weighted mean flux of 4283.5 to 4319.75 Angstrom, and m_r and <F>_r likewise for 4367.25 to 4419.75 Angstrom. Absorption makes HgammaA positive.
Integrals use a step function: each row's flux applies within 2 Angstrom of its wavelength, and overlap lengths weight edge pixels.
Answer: 2.12 Angstrom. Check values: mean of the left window 26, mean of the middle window 25.3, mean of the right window 27.5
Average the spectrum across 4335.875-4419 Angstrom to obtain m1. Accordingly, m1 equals 26.8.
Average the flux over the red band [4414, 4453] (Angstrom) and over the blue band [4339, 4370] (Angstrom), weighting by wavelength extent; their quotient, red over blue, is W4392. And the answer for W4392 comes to 1.1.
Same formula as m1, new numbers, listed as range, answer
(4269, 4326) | 26.1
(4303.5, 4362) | 25.7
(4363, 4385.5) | 26.8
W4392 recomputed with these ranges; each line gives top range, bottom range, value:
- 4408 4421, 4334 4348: 1.24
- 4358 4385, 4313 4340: 1.03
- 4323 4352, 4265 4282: 0.89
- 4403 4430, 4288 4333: 1.11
